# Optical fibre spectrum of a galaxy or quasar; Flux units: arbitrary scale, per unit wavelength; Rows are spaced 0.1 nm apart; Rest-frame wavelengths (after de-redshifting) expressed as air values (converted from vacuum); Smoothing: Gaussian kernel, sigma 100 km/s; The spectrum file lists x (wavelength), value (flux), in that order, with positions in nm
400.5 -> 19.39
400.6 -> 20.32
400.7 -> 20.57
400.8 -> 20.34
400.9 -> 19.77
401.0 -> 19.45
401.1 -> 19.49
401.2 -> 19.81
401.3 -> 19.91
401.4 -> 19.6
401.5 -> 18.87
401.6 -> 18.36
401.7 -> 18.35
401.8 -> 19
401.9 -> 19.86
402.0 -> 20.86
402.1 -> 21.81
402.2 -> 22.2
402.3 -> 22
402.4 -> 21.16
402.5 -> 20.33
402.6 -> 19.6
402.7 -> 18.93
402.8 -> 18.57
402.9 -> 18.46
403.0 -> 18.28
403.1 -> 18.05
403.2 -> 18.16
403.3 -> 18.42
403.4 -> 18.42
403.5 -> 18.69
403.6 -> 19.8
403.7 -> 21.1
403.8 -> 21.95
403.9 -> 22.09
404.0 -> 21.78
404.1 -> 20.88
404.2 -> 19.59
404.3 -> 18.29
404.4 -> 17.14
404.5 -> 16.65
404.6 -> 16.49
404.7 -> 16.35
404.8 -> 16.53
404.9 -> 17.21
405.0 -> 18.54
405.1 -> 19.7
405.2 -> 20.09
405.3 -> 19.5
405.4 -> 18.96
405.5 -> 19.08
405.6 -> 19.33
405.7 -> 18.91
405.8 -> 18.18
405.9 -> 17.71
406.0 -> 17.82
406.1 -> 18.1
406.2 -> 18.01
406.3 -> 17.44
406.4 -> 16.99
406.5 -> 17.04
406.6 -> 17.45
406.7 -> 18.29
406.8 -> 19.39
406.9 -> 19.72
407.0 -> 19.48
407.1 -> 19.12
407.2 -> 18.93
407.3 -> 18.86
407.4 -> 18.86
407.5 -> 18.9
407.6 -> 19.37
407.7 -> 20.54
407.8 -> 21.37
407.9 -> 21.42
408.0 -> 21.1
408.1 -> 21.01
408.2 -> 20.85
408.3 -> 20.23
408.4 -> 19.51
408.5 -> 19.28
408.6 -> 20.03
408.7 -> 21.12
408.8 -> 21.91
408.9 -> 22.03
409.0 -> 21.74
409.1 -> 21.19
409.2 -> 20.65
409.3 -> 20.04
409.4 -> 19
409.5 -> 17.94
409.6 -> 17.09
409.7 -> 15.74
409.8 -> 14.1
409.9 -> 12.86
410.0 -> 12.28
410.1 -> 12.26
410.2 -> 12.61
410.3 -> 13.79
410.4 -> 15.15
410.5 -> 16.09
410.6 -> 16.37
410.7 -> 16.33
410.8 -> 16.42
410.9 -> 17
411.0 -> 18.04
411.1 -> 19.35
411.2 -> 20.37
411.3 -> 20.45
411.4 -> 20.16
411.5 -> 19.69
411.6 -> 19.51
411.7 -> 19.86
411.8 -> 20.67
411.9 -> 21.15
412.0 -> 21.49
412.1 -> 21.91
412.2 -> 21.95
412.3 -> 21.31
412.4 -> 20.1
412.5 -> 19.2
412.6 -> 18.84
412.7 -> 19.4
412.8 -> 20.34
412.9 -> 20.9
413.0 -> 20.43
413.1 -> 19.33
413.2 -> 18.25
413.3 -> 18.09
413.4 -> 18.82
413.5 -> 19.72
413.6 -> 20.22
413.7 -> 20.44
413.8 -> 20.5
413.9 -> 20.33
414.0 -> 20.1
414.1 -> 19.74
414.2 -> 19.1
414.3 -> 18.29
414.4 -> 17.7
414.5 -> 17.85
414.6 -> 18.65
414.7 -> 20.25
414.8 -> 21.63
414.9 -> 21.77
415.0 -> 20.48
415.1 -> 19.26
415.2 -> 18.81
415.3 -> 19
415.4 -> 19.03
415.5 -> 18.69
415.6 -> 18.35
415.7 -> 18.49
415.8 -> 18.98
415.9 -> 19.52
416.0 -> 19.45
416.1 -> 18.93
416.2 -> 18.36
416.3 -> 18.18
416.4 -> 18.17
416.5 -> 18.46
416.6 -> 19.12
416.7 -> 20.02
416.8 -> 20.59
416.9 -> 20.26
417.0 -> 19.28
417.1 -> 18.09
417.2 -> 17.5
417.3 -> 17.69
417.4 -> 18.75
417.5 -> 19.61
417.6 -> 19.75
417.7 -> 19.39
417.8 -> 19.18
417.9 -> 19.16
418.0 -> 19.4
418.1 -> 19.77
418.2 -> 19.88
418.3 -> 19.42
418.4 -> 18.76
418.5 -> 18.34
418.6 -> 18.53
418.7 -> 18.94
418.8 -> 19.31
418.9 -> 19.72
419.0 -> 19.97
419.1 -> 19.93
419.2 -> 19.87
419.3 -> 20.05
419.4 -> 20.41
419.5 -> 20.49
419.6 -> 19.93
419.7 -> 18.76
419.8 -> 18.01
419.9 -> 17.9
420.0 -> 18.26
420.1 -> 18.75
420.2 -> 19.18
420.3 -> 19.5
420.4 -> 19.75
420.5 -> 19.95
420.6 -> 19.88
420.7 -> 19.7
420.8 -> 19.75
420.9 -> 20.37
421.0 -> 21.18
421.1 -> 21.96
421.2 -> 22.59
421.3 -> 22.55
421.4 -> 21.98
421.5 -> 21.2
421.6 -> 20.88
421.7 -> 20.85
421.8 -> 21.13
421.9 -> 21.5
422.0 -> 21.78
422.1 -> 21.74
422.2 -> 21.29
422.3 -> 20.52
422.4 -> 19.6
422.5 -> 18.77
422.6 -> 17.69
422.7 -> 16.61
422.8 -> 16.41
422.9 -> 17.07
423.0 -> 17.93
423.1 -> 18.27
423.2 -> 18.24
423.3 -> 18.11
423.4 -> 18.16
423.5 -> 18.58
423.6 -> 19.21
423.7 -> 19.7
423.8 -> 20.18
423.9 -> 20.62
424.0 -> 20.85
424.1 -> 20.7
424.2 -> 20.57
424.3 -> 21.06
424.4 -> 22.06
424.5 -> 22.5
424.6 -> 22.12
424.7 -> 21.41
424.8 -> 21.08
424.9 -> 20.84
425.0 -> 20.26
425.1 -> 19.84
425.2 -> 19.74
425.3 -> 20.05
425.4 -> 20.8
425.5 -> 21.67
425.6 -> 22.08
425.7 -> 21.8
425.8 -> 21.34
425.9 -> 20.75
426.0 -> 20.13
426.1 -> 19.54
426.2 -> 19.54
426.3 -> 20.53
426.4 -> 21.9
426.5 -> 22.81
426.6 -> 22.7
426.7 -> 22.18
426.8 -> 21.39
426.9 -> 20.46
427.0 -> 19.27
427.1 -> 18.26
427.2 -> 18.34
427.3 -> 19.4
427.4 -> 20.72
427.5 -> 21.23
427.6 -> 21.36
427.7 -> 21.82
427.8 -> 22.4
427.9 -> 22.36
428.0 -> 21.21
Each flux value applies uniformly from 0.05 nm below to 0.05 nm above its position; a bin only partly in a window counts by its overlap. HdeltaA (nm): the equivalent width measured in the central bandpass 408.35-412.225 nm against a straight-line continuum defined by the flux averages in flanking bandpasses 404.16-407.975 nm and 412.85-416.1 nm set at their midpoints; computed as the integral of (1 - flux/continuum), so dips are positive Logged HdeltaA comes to 0.13 nm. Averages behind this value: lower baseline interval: 18.6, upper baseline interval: 19.4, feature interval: 18.4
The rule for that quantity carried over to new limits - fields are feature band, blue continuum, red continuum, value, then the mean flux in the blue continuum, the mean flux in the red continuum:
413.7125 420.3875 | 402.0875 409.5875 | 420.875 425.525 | 0.23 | 19.4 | 20.3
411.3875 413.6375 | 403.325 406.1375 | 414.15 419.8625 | -0.11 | 18.9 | 19.2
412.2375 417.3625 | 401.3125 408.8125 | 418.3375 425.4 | 0.08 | 19.3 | 19.9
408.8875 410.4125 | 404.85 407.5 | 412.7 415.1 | 0.19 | 18.6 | 19.7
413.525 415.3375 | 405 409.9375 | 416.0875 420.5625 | -0.05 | 19.1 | 19.2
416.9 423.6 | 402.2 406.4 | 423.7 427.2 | 0.29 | 18.9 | 20.9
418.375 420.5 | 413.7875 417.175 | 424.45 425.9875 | 0.08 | 19.3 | 21.1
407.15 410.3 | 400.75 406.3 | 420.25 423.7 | 0.11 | 19.2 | 19.8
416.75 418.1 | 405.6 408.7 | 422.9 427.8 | 0.05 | 19.2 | 20.4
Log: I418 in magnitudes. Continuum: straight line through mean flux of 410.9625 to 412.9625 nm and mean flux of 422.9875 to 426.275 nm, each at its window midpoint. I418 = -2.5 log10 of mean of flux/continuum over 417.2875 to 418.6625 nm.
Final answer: 0.06 mag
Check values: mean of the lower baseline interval 20.2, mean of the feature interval 19.2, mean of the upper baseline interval 20.3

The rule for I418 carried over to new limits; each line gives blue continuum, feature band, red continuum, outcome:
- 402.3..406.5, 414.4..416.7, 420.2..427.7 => 0.03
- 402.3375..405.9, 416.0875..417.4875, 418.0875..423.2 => 0.04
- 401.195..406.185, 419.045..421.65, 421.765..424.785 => -0.02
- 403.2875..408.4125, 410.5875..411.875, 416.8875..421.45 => 0.02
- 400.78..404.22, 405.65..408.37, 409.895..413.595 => 0.00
